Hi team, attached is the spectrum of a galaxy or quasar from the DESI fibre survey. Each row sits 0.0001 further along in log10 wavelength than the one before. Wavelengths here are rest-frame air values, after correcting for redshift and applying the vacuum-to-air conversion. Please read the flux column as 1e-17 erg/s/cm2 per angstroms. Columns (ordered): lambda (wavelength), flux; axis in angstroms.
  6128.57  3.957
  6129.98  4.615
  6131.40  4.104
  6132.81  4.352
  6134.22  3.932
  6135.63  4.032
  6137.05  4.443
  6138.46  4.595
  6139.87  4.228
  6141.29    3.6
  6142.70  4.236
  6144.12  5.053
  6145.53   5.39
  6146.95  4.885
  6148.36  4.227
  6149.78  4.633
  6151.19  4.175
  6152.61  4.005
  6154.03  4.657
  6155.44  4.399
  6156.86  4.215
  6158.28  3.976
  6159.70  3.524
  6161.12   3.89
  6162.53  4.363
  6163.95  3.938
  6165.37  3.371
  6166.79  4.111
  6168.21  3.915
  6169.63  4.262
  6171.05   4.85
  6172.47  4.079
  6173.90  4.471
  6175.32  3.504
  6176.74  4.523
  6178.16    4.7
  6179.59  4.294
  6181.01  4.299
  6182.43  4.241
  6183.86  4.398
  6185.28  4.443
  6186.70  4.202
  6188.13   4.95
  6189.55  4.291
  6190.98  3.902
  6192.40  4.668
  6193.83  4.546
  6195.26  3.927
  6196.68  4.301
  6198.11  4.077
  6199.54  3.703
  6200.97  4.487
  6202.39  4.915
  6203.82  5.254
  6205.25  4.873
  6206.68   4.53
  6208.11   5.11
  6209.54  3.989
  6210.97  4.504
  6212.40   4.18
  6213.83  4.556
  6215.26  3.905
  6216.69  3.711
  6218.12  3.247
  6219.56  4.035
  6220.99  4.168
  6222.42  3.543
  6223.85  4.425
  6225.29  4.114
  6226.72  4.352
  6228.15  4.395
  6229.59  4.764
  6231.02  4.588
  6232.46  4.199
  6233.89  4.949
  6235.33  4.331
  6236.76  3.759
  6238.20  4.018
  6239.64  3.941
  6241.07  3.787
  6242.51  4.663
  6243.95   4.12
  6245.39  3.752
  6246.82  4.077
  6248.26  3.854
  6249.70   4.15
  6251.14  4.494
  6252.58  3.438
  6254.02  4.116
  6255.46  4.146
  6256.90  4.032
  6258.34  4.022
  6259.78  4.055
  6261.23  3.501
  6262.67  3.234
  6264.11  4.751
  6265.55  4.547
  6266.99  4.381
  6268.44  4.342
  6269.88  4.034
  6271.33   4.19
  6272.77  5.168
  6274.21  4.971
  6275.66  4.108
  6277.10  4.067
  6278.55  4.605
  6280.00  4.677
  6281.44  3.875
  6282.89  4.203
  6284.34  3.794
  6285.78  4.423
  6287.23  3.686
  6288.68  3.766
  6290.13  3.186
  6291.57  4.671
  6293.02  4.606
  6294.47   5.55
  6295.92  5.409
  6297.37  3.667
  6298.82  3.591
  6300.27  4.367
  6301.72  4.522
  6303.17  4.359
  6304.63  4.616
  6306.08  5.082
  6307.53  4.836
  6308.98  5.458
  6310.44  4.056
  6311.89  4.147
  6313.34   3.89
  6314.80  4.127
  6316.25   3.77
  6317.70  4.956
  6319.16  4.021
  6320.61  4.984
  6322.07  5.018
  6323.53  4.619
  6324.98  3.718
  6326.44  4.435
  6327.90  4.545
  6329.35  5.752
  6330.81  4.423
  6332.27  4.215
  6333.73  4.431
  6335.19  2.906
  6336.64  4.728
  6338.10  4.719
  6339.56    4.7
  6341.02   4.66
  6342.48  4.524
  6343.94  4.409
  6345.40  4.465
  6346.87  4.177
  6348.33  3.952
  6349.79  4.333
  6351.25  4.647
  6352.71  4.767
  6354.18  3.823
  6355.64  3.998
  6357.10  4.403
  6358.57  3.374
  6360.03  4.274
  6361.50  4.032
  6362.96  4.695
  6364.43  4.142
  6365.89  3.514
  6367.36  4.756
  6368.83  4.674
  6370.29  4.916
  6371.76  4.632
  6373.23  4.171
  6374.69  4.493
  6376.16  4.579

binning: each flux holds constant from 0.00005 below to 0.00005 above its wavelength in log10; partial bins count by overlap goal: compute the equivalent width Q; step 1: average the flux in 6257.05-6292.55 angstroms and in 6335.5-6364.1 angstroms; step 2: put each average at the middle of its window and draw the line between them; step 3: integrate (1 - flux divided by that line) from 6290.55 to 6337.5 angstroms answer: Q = -2.4 angstroms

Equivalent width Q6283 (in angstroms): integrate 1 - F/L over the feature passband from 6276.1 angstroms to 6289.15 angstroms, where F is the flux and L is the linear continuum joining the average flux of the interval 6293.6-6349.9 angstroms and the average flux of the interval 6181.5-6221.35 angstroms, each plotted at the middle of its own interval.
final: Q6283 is 0.86 angstroms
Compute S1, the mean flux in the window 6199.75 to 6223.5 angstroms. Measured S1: 4.3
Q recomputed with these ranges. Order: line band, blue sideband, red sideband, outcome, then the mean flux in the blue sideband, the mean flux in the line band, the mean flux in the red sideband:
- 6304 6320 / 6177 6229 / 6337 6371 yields -0.4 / 4.31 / 4.46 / 4.35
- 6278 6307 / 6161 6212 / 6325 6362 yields 0.0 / 4.33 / 4.33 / 4.34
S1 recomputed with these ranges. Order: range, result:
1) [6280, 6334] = 4.4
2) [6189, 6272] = 4.2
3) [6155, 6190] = 4.21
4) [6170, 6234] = 4.33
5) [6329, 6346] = 4.47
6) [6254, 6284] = 4.24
